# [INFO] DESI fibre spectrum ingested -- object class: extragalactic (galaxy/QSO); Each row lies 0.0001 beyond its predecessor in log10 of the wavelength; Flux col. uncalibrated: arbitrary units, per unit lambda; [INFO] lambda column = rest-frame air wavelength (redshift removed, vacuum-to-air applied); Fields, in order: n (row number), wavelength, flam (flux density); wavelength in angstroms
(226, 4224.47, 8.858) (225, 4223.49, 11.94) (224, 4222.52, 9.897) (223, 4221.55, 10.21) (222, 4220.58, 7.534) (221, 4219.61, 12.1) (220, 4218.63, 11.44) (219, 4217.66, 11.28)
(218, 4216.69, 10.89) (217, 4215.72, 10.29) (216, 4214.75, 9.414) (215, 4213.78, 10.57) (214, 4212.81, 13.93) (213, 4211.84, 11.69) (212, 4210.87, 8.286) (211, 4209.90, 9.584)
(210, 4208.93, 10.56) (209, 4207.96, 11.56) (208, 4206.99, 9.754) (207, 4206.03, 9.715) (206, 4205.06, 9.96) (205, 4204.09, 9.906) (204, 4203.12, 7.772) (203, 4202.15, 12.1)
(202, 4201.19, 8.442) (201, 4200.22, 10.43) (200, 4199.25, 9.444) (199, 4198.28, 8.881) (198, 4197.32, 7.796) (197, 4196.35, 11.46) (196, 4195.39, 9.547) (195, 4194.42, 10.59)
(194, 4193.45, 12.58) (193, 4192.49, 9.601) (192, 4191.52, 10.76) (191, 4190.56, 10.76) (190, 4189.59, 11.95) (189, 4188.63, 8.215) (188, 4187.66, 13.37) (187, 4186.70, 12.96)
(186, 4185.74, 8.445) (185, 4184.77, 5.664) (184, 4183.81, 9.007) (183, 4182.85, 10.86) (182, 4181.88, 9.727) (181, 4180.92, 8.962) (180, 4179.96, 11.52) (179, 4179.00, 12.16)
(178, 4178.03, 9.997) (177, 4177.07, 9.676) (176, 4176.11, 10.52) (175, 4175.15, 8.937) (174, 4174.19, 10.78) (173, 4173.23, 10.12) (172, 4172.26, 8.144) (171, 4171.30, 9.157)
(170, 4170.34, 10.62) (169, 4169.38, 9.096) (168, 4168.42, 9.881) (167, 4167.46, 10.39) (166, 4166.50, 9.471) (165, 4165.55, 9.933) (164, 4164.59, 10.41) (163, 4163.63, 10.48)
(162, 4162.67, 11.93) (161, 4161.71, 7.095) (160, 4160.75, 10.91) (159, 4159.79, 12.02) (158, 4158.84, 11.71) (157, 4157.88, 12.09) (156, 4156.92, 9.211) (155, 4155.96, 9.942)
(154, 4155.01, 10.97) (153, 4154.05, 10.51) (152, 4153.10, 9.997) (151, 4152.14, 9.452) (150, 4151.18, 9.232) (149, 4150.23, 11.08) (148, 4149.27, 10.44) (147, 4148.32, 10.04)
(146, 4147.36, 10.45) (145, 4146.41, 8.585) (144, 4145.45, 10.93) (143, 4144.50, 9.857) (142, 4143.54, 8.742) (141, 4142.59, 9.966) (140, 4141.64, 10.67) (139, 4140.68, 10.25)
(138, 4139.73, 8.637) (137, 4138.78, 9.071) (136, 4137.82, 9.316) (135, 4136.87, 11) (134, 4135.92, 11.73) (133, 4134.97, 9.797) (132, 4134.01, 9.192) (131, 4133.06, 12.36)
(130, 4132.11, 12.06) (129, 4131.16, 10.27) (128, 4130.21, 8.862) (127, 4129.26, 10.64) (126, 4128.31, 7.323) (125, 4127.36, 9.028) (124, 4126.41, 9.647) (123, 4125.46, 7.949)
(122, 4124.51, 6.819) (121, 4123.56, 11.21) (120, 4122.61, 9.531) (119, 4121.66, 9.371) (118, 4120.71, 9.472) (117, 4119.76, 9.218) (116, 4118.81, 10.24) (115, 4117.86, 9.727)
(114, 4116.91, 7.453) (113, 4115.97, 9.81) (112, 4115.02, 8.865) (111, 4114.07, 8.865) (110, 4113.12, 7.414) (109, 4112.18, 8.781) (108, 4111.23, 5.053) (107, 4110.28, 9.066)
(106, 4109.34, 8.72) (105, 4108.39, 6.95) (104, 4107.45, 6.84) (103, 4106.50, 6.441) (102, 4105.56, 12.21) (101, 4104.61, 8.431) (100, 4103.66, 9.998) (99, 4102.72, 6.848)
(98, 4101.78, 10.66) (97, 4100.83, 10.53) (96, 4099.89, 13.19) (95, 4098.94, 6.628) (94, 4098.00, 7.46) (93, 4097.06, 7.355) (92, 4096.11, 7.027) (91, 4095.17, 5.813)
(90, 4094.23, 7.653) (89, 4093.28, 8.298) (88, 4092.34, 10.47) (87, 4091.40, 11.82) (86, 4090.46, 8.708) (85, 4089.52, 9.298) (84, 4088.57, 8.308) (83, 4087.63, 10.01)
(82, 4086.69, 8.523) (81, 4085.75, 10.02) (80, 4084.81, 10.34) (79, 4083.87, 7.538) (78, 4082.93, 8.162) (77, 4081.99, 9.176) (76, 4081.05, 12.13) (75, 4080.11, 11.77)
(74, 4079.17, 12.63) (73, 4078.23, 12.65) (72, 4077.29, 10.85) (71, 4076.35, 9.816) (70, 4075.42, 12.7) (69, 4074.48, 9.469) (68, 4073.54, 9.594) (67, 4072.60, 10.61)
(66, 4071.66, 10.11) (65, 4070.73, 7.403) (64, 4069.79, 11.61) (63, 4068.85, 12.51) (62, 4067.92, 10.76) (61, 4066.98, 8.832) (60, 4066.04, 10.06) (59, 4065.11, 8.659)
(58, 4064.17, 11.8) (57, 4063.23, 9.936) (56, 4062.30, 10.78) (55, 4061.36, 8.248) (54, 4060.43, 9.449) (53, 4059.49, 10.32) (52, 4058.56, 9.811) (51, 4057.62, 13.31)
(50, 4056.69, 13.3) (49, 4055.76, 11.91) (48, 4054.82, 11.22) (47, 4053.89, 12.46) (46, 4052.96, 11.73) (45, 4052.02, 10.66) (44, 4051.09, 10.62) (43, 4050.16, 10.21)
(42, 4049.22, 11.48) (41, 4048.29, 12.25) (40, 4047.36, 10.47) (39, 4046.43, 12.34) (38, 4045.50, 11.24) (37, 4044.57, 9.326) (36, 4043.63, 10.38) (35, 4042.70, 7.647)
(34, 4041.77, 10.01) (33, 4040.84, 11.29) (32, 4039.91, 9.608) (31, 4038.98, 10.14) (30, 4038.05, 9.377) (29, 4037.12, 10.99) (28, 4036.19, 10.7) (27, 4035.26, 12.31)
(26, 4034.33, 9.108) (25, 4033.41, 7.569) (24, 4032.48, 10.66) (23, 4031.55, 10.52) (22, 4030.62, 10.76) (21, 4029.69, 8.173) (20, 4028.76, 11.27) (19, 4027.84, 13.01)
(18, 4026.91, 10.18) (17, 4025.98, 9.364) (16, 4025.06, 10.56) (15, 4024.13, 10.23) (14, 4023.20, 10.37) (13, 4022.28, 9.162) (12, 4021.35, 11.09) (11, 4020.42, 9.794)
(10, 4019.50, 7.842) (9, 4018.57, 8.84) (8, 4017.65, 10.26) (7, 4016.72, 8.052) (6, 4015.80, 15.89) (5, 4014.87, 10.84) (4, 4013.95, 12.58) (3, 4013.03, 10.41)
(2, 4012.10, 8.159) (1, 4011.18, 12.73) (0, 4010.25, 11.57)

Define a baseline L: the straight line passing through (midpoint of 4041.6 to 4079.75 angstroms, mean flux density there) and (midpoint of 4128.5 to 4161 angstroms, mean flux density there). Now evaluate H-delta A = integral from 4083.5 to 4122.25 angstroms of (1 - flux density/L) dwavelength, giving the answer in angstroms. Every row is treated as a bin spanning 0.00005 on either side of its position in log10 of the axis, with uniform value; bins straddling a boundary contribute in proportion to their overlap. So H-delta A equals 6.4 angstroms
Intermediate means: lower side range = 10.7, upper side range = 10.3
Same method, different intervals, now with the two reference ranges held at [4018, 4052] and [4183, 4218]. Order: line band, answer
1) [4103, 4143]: 3.9 angstroms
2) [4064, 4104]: 2.1 angstroms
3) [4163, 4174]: 0.4 angstroms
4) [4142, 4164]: -0.1 angstroms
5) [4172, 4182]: 0.1 angstroms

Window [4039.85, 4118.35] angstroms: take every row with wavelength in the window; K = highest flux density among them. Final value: 13.31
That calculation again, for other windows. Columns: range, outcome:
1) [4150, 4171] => 12.09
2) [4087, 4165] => 13.19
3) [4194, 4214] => 13.93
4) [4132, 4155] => 12.36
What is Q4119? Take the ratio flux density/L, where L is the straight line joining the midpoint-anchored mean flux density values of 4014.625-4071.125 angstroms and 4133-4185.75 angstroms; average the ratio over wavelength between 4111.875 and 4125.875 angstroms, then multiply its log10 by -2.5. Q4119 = 0.13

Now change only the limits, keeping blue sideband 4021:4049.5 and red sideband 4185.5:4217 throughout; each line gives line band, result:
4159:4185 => 0.04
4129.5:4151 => 0.02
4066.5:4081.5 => -0.05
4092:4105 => 0.20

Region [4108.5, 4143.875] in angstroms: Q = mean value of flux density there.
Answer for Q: 9.33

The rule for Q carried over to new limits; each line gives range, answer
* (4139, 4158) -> 10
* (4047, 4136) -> 9.73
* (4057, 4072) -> 10.3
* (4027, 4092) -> 10.4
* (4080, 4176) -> 9.49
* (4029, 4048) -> 10.2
